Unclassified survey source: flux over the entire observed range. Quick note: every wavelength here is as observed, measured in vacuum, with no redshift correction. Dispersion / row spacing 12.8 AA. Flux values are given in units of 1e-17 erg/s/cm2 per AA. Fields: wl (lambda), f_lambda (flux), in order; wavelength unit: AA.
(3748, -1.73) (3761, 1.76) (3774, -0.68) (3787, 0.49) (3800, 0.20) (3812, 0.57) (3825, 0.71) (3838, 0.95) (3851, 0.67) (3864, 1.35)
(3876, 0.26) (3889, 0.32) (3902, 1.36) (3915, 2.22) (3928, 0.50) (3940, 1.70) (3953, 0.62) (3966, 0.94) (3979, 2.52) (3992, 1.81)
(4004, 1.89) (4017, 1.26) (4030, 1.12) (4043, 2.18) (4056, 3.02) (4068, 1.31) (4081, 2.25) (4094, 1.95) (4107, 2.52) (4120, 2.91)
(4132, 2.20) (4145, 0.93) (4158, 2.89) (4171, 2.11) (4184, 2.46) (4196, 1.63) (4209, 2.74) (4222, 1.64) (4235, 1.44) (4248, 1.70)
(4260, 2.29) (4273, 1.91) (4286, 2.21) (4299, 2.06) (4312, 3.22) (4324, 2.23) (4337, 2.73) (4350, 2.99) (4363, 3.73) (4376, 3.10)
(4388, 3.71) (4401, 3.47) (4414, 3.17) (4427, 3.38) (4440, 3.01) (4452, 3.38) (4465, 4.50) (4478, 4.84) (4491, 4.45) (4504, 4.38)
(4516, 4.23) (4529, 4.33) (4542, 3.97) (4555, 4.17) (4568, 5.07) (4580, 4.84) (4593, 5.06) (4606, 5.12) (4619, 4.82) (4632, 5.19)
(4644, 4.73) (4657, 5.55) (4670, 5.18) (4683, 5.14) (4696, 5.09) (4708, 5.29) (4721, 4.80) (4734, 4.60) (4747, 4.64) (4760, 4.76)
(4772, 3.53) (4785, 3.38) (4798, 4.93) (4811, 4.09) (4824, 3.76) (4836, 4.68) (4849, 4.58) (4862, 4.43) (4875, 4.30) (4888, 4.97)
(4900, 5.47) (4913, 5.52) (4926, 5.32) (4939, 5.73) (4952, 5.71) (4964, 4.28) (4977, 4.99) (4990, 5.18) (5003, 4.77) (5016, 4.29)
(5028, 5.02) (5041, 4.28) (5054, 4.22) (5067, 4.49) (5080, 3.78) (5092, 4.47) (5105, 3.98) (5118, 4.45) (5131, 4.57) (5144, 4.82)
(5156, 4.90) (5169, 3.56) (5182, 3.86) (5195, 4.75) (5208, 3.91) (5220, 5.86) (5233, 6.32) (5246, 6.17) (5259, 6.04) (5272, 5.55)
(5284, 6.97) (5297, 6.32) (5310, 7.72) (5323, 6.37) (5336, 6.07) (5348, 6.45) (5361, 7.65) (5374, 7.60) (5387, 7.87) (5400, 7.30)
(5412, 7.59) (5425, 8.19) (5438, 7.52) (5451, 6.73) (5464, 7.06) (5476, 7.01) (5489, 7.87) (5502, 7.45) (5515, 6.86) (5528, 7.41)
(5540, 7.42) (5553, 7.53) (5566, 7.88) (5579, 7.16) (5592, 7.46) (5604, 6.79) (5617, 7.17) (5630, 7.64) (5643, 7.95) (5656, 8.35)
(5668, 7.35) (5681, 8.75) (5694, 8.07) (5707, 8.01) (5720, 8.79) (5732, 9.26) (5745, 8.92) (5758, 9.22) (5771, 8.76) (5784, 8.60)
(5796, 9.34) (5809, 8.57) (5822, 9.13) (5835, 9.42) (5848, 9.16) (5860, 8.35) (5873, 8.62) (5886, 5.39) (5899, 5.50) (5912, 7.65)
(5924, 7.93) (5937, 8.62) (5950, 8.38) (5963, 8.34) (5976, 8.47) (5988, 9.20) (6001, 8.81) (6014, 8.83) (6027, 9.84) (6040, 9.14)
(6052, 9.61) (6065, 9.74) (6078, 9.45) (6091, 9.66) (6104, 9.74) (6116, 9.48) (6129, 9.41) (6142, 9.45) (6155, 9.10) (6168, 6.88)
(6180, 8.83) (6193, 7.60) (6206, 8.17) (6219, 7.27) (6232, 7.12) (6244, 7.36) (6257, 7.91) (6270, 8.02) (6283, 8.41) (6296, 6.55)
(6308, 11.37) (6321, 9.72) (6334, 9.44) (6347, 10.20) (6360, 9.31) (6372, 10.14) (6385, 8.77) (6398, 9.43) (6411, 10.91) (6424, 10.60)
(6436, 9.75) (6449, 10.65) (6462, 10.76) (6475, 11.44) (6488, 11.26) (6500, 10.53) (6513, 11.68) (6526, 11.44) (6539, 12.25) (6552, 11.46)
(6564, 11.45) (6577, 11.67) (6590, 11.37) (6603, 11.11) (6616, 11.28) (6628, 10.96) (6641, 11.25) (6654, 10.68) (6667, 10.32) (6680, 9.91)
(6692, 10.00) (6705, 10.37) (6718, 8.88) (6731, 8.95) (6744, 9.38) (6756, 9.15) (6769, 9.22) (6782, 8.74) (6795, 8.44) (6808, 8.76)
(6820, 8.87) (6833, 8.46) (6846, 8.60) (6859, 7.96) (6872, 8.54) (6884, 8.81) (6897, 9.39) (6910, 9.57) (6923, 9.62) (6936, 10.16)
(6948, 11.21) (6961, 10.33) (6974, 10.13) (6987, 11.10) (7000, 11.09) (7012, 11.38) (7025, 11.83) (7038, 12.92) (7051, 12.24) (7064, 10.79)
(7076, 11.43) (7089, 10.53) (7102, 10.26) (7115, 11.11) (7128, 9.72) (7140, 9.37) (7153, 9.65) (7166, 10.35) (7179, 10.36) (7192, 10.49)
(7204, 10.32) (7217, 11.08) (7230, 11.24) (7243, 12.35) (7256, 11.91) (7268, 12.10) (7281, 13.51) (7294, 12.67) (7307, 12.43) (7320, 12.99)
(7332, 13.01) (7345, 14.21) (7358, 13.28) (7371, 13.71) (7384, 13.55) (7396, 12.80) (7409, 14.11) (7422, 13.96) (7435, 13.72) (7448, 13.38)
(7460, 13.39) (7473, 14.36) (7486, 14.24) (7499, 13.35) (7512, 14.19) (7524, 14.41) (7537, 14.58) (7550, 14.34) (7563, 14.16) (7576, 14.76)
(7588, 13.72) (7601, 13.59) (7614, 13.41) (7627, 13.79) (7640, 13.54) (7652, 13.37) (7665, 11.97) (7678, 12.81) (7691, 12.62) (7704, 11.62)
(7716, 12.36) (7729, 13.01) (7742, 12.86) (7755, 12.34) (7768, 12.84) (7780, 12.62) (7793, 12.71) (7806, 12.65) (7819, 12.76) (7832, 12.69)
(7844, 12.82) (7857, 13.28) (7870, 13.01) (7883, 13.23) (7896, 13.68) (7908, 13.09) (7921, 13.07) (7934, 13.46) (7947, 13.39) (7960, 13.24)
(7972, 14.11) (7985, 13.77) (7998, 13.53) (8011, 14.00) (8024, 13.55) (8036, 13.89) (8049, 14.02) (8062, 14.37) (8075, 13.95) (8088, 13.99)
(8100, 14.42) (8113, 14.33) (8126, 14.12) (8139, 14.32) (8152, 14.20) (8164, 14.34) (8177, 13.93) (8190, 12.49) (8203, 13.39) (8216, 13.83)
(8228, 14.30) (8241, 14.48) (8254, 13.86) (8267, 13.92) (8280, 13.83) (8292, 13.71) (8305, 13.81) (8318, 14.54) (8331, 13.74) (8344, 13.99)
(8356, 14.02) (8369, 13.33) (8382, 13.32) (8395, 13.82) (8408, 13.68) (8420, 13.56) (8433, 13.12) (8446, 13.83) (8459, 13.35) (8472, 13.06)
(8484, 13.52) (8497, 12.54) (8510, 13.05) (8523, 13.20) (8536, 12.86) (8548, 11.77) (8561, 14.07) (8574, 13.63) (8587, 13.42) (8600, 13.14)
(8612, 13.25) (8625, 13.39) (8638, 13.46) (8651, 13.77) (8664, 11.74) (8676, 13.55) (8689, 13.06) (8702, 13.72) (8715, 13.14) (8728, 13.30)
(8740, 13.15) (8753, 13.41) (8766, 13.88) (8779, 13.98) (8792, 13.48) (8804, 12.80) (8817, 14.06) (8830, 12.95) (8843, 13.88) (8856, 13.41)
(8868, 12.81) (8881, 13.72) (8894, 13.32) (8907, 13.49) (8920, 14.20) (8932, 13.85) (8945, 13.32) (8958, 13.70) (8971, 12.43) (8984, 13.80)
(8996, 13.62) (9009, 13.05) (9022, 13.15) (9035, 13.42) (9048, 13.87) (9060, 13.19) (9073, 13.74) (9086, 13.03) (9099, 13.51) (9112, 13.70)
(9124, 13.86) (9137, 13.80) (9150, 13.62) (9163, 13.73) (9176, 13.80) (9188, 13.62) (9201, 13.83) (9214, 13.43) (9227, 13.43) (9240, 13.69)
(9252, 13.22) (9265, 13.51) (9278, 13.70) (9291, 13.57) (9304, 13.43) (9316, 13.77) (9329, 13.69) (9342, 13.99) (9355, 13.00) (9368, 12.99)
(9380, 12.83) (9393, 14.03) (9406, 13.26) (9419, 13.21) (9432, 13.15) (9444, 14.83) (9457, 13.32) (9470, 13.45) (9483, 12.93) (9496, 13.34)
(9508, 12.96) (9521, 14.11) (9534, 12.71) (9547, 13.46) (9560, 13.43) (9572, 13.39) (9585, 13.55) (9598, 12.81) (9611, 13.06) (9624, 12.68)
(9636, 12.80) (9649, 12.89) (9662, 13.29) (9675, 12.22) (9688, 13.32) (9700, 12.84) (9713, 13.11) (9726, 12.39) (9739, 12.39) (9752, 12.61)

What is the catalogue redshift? 0.000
